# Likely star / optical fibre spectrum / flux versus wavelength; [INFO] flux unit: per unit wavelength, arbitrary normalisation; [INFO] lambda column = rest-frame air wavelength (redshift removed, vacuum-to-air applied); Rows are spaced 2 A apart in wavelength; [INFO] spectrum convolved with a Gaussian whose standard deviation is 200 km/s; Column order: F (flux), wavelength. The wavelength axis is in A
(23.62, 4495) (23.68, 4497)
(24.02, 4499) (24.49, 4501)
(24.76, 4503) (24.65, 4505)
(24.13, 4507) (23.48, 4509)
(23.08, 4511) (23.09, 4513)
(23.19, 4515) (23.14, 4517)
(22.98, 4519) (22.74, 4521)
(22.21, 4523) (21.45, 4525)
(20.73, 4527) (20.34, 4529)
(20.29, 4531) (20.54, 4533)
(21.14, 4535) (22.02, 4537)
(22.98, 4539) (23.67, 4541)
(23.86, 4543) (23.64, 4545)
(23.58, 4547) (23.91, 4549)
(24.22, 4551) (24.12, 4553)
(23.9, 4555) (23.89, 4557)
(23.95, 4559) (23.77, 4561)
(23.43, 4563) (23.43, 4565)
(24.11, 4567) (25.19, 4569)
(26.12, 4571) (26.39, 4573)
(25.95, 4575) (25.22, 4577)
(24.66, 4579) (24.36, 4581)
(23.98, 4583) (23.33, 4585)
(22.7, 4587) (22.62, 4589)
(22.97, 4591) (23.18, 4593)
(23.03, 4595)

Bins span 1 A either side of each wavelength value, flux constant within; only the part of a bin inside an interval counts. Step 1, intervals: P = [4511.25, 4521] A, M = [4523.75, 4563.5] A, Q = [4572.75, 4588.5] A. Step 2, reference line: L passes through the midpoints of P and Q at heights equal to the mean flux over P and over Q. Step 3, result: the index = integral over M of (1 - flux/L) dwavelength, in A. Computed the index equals 1.50 A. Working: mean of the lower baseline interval 23.1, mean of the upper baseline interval 24.4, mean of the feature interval 22.8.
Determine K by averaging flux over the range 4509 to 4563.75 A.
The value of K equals 22.8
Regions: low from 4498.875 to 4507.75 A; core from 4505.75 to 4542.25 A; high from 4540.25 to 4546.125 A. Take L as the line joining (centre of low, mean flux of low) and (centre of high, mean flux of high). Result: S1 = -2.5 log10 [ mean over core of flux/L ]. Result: 0.083 mag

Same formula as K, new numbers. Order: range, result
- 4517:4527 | 22.3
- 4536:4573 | 23.9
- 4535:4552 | 23.3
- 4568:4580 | 25.6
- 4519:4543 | 21.8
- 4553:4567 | 23.8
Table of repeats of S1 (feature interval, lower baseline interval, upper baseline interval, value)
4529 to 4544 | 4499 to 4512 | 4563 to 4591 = 0.106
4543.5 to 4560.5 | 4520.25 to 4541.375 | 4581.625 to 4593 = -0.081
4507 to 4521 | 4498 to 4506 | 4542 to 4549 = 0.049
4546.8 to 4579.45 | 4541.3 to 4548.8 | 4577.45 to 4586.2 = -0.025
